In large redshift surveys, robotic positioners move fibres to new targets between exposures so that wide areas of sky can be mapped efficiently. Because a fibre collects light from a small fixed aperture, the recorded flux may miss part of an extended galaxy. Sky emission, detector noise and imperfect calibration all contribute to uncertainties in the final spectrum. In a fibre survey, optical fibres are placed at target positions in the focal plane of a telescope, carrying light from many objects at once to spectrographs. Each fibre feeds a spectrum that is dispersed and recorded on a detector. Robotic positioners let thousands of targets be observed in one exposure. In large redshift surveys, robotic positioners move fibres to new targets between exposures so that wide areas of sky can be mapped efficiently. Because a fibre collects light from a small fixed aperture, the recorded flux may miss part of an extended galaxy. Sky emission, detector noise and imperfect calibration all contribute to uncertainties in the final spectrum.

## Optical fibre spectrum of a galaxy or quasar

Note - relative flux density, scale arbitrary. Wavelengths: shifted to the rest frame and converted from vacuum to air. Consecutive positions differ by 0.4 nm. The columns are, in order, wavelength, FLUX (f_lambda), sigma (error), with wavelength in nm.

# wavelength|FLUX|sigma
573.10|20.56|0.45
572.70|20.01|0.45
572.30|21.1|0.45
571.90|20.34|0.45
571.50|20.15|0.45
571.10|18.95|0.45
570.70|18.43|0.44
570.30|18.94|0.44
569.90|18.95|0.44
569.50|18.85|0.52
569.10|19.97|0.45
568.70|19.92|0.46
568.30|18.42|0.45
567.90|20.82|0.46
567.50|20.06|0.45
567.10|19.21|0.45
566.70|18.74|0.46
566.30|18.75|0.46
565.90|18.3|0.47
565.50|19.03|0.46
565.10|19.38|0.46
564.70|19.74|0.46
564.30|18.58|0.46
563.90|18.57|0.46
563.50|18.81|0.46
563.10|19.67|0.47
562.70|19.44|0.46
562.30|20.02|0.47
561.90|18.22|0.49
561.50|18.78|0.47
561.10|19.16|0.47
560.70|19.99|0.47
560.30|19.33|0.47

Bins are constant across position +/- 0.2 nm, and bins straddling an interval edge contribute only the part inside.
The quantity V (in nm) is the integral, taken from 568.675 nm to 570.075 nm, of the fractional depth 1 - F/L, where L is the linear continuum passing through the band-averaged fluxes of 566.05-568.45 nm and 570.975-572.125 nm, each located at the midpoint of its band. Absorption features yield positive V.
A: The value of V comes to 0.017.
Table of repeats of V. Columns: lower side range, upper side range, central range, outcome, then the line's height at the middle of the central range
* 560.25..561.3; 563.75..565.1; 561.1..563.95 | 0.03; 19.3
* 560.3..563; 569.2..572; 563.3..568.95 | 0.02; 19.3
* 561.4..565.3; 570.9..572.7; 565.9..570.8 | 0.12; 19.7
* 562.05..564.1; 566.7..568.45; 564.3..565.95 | 0.02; 19.4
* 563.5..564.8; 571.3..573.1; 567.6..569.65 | 0.01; 19.7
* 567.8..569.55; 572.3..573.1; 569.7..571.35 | 0.09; 20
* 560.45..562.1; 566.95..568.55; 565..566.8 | 0.06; 19.5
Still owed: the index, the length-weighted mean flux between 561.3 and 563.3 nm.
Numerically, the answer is 19.2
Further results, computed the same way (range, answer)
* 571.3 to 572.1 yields 20.2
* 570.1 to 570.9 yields 18.7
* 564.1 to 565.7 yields 19.2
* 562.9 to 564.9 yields 19.1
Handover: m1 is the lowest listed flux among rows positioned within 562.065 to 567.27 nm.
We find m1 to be 18.3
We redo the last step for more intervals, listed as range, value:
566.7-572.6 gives 18.42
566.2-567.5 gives 18.74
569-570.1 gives 18.85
